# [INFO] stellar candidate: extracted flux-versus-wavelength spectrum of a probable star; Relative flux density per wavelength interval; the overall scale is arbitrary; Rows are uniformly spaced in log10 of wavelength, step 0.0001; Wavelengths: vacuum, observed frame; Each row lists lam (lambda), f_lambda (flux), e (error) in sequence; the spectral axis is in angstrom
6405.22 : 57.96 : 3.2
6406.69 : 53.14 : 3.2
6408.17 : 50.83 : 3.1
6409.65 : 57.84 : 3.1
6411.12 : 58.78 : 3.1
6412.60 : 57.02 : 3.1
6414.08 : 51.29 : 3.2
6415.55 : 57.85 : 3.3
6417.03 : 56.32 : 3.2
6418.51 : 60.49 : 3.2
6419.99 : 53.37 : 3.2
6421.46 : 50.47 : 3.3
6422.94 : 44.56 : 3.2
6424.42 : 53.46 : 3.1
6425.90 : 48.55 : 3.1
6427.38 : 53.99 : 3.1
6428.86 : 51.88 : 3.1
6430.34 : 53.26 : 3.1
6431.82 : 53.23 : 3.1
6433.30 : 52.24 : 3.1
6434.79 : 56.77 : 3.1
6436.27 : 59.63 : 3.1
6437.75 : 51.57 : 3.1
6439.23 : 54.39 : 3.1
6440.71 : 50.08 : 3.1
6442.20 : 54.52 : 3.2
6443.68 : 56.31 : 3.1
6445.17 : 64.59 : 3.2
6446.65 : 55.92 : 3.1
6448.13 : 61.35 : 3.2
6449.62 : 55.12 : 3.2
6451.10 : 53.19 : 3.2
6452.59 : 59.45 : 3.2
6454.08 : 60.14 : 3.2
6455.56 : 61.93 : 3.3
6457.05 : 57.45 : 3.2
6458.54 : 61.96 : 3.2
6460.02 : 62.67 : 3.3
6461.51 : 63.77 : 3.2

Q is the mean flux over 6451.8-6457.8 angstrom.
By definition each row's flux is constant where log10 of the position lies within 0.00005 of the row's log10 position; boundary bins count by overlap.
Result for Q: 59.6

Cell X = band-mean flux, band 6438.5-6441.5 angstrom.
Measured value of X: 52.2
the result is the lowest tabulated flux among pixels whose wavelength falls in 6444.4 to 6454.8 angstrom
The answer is 53.19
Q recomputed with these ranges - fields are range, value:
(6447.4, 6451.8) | 56.6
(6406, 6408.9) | 51.9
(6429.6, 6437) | 55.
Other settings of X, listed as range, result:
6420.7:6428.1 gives 50.2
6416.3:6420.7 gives 56.7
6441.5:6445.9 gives 58.5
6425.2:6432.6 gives 52.2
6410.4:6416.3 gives 56.2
